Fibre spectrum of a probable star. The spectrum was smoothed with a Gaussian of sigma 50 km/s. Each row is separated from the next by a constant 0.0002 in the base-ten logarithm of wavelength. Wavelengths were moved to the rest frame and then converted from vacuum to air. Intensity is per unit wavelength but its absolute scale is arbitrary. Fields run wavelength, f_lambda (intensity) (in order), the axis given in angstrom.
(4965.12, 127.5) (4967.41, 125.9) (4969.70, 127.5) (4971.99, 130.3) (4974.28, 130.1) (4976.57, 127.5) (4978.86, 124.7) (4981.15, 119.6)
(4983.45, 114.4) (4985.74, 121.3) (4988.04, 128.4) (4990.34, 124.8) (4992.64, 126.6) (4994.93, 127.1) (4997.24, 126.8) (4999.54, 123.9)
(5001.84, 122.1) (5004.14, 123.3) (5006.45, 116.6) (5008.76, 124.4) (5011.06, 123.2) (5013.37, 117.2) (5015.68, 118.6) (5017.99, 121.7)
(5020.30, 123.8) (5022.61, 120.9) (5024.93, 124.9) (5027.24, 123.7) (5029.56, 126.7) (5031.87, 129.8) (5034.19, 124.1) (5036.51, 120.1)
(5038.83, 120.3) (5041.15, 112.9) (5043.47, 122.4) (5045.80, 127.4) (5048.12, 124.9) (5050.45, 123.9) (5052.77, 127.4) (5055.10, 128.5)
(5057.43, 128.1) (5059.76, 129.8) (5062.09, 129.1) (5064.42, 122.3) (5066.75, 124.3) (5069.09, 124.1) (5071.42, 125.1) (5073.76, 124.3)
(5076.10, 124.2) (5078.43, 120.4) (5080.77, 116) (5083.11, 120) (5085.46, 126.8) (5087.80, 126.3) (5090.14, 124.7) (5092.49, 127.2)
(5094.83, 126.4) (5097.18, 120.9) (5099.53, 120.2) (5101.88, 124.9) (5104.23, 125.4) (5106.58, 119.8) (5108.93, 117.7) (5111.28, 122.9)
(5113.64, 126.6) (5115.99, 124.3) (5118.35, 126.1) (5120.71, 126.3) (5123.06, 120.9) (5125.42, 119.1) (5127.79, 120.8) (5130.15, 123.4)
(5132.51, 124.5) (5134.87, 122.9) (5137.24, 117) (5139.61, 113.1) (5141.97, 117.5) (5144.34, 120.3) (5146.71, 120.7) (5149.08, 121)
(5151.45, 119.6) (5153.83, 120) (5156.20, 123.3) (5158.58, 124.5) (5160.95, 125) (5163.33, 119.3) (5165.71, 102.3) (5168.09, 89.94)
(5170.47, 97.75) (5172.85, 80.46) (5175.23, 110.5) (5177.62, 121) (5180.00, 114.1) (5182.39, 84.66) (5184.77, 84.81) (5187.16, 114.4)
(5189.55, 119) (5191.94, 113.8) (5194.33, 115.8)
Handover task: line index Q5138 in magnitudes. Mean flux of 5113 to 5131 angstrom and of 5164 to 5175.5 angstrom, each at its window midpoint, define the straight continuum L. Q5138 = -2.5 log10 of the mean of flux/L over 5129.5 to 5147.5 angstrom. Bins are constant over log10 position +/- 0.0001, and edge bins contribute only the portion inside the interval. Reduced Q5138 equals -0.055 mag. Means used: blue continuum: 123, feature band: 120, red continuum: 96.1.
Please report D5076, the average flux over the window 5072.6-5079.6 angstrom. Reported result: 123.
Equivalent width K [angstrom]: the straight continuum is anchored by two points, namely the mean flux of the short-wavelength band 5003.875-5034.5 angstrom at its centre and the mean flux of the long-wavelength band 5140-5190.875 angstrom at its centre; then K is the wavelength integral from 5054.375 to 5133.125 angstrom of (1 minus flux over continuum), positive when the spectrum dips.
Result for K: -4.8 angstrom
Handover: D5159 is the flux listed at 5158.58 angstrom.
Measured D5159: 124.5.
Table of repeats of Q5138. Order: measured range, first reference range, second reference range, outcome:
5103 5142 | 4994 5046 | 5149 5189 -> -0.081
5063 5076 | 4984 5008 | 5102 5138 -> -0.008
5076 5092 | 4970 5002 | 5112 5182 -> -0.025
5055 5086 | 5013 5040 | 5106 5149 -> -0.019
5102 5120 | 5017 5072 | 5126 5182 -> -0.044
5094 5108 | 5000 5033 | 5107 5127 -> 0.001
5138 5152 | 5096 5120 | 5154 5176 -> -0.047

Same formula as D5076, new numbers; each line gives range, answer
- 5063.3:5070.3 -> 124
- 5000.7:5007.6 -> 121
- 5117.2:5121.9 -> 126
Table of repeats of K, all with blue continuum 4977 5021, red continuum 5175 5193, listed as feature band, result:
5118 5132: -1.3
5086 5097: -1.0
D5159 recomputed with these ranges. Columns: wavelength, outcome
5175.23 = 110.5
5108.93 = 117.7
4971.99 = 130.3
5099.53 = 120.2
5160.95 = 125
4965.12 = 127.5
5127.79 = 120.8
